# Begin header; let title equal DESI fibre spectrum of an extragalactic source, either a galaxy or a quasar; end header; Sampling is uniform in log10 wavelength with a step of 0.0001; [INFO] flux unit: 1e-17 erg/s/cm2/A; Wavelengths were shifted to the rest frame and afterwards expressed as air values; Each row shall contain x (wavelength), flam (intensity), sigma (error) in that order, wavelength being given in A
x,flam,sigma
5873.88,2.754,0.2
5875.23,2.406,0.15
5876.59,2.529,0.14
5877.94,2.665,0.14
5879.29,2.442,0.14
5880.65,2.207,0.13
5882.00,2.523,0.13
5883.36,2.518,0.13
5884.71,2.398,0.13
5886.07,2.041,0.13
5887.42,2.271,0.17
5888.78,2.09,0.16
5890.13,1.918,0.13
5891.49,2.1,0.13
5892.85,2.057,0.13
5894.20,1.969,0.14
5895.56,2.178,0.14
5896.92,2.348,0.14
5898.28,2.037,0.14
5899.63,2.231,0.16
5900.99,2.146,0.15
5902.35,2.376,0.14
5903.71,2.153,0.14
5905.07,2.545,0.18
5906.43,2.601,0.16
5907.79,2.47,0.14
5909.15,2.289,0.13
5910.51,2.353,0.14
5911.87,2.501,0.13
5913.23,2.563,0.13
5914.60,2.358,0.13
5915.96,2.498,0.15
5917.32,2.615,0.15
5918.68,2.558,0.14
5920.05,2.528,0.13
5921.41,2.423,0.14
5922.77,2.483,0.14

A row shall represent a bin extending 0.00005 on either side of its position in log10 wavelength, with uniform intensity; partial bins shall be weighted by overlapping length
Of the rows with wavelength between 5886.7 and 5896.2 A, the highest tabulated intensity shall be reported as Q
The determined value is 2.271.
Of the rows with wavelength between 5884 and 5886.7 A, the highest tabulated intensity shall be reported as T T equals 2.398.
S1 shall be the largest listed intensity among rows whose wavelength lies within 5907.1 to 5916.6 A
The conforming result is 2.563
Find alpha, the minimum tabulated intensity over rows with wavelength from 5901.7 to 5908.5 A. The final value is 2.153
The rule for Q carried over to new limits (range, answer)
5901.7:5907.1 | 2.601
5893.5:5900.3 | 2.348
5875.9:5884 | 2.665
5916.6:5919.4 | 2.615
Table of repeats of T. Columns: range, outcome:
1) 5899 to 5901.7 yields 2.231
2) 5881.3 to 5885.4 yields 2.523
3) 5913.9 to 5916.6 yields 2.498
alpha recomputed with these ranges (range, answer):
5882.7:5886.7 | 2.041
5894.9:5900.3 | 2.037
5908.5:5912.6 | 2.289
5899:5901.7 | 2.146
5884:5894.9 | 1.918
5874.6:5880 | 2.406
